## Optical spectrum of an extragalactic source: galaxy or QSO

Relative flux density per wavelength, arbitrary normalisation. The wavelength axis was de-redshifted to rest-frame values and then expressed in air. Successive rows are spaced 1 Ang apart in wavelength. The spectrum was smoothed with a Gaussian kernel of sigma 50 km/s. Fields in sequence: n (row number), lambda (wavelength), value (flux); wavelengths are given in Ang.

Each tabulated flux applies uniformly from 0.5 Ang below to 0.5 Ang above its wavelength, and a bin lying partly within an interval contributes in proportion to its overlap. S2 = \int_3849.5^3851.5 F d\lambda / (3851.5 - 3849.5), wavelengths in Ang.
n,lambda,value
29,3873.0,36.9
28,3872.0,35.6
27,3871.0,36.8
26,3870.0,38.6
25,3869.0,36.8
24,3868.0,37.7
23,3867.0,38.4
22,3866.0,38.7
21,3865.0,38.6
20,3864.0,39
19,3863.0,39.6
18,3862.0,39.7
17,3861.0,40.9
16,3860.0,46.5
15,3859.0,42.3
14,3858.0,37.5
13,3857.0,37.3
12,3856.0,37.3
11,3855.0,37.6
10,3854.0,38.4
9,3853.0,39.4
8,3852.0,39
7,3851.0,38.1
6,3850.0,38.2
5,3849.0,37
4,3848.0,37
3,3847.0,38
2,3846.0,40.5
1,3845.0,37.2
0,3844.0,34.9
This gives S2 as 38.2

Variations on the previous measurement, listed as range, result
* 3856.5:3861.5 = 40.9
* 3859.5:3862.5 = 42.4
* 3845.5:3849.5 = 38.1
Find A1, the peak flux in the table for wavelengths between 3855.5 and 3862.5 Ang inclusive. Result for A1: 46.5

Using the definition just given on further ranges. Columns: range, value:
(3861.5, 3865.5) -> 39.7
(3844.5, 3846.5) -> 40.5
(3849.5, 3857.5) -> 39.4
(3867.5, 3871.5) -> 38.6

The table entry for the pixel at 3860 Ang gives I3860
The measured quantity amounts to 46.5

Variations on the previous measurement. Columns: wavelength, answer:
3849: 37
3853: 39.4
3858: 37.5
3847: 38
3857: 37.3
